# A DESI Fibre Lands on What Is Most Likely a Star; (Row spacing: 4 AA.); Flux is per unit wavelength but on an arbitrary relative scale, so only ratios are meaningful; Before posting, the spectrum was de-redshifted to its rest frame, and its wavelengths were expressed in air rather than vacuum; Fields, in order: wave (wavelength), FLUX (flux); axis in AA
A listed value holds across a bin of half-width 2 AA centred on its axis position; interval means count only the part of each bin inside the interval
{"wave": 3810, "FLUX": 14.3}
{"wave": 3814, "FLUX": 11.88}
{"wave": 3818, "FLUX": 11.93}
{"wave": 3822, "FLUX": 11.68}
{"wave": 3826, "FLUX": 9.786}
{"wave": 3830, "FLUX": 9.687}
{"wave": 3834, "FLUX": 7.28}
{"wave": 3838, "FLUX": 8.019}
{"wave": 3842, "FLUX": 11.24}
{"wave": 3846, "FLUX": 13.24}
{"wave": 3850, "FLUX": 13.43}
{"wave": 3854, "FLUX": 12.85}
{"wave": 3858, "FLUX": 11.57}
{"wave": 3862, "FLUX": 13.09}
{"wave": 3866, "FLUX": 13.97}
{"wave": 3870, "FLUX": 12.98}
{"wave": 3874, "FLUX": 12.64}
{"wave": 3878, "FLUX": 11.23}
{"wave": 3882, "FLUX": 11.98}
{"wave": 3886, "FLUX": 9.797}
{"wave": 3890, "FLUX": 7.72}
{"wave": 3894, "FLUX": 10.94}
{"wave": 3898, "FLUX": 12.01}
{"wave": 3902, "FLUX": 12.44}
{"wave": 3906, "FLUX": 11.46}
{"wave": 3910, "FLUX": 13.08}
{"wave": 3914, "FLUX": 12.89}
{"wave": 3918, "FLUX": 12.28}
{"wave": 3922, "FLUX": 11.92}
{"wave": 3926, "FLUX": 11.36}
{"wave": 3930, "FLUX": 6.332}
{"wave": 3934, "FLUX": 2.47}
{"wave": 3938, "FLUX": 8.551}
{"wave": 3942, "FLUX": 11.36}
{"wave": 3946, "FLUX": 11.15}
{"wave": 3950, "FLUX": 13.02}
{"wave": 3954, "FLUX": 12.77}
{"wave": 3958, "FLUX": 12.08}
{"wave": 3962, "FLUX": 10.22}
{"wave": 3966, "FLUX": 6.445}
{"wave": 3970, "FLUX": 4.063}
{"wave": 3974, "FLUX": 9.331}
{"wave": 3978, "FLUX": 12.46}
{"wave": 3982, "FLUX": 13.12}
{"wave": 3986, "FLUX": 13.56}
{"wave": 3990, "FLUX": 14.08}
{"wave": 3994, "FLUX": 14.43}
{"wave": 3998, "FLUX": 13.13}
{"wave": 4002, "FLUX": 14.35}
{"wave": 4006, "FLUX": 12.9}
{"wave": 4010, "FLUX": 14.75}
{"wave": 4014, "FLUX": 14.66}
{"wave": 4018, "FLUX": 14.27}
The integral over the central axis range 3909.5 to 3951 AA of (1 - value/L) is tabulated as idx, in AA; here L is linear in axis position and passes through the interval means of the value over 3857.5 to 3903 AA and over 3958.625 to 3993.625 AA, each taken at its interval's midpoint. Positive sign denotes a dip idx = 3.4 AA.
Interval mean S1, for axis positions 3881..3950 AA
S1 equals 10.5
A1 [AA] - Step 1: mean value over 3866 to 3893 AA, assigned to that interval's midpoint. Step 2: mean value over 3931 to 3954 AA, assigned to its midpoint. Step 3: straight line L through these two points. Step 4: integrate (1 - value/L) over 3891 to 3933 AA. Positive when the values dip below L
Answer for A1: -3.2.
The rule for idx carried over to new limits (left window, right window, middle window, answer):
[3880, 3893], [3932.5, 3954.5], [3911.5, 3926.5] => -3.5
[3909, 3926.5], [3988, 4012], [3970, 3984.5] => 3.1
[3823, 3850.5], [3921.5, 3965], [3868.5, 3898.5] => -2.8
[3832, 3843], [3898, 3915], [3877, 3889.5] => 0.6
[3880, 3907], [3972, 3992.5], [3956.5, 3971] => 4.6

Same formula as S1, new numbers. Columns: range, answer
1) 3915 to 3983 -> 9.93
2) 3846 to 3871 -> 13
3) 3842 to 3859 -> 12.7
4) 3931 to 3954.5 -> 9.55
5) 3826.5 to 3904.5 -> 11.3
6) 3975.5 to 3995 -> 13.4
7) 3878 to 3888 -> 11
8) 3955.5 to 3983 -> 9.61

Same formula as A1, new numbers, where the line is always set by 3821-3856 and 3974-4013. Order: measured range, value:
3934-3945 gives 3.36 AA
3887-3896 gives 1.78 AA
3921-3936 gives 5.53 AA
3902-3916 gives -0.56 AA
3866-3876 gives -1.51 AA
